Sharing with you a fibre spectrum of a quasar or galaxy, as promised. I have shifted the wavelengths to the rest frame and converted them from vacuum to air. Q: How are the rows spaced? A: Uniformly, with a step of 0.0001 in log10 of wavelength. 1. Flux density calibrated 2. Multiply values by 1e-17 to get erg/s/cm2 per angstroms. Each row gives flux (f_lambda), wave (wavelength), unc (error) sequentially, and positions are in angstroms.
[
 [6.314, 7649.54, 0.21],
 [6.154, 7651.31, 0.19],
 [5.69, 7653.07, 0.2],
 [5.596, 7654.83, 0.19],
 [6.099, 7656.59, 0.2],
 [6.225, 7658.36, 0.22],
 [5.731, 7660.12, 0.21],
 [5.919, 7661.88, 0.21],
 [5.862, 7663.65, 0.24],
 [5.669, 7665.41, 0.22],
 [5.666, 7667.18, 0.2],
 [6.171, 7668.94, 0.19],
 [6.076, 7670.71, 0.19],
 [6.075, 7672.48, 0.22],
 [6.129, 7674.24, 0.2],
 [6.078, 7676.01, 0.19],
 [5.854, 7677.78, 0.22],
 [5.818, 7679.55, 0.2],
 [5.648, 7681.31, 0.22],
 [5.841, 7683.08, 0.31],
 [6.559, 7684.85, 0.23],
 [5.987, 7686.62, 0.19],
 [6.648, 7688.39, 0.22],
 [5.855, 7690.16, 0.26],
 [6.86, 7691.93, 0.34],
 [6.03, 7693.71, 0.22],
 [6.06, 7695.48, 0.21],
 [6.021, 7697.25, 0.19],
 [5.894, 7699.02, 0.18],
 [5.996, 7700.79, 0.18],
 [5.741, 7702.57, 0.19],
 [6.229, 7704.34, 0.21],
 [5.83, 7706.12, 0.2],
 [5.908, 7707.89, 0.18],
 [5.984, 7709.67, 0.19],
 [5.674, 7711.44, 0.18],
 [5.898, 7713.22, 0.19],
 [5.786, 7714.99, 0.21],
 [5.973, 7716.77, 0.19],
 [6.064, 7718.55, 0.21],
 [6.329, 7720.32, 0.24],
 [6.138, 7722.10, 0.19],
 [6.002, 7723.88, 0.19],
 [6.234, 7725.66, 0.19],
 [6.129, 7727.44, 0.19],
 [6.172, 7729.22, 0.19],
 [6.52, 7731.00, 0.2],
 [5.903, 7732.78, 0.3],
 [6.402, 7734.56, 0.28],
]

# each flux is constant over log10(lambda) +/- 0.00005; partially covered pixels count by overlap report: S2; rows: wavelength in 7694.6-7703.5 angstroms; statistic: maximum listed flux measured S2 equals 6.06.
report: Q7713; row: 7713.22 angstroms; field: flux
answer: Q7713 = 5.898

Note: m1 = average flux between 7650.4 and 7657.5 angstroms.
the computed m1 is 5.88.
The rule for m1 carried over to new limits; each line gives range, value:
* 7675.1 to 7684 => 5.85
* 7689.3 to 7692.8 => 6.36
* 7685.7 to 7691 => 6.17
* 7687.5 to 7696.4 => 6.29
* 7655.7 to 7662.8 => 5.99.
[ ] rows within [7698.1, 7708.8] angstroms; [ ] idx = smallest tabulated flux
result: 5.741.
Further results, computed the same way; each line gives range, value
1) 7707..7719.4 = 5.674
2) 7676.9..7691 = 5.648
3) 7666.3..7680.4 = 5.666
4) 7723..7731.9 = 6.002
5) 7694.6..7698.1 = 6.021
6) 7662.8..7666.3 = 5.669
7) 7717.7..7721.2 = 6.064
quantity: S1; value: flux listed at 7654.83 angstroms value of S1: 5.596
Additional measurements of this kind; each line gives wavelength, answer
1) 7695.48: 6.06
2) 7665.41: 5.669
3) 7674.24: 6.129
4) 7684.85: 6.559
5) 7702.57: 5.741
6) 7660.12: 5.731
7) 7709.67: 5.984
